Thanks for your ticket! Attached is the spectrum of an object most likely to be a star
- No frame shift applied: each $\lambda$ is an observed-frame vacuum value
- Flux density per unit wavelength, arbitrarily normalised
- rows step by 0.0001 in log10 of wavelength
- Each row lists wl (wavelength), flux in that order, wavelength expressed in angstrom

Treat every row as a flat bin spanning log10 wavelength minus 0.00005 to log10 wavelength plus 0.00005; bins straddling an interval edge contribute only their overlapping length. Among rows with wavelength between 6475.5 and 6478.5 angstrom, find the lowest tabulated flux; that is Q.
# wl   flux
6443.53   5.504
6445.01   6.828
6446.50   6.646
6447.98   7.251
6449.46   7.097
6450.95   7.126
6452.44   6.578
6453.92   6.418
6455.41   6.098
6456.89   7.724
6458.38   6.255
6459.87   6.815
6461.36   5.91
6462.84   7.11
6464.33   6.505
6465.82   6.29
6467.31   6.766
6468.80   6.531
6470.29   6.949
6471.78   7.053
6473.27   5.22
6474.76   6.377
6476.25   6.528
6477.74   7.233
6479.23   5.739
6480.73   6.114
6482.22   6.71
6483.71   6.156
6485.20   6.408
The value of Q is 6.528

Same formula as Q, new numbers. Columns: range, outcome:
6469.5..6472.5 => 6.949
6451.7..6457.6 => 6.098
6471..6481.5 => 5.22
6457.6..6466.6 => 5.91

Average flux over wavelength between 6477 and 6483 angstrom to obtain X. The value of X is 6.45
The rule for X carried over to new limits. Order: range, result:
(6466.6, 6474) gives 6.5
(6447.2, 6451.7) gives 7.15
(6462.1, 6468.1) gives 6.66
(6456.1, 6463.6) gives 6.76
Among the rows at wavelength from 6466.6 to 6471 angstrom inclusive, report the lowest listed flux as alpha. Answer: 6.531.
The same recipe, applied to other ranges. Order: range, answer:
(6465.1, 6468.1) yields 6.29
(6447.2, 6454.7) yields 6.418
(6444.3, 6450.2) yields 6.646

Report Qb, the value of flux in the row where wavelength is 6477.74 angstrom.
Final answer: 7.233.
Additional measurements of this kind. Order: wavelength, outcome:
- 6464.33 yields 6.505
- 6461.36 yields 5.91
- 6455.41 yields 6.098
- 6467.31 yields 6.766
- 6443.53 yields 5.504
